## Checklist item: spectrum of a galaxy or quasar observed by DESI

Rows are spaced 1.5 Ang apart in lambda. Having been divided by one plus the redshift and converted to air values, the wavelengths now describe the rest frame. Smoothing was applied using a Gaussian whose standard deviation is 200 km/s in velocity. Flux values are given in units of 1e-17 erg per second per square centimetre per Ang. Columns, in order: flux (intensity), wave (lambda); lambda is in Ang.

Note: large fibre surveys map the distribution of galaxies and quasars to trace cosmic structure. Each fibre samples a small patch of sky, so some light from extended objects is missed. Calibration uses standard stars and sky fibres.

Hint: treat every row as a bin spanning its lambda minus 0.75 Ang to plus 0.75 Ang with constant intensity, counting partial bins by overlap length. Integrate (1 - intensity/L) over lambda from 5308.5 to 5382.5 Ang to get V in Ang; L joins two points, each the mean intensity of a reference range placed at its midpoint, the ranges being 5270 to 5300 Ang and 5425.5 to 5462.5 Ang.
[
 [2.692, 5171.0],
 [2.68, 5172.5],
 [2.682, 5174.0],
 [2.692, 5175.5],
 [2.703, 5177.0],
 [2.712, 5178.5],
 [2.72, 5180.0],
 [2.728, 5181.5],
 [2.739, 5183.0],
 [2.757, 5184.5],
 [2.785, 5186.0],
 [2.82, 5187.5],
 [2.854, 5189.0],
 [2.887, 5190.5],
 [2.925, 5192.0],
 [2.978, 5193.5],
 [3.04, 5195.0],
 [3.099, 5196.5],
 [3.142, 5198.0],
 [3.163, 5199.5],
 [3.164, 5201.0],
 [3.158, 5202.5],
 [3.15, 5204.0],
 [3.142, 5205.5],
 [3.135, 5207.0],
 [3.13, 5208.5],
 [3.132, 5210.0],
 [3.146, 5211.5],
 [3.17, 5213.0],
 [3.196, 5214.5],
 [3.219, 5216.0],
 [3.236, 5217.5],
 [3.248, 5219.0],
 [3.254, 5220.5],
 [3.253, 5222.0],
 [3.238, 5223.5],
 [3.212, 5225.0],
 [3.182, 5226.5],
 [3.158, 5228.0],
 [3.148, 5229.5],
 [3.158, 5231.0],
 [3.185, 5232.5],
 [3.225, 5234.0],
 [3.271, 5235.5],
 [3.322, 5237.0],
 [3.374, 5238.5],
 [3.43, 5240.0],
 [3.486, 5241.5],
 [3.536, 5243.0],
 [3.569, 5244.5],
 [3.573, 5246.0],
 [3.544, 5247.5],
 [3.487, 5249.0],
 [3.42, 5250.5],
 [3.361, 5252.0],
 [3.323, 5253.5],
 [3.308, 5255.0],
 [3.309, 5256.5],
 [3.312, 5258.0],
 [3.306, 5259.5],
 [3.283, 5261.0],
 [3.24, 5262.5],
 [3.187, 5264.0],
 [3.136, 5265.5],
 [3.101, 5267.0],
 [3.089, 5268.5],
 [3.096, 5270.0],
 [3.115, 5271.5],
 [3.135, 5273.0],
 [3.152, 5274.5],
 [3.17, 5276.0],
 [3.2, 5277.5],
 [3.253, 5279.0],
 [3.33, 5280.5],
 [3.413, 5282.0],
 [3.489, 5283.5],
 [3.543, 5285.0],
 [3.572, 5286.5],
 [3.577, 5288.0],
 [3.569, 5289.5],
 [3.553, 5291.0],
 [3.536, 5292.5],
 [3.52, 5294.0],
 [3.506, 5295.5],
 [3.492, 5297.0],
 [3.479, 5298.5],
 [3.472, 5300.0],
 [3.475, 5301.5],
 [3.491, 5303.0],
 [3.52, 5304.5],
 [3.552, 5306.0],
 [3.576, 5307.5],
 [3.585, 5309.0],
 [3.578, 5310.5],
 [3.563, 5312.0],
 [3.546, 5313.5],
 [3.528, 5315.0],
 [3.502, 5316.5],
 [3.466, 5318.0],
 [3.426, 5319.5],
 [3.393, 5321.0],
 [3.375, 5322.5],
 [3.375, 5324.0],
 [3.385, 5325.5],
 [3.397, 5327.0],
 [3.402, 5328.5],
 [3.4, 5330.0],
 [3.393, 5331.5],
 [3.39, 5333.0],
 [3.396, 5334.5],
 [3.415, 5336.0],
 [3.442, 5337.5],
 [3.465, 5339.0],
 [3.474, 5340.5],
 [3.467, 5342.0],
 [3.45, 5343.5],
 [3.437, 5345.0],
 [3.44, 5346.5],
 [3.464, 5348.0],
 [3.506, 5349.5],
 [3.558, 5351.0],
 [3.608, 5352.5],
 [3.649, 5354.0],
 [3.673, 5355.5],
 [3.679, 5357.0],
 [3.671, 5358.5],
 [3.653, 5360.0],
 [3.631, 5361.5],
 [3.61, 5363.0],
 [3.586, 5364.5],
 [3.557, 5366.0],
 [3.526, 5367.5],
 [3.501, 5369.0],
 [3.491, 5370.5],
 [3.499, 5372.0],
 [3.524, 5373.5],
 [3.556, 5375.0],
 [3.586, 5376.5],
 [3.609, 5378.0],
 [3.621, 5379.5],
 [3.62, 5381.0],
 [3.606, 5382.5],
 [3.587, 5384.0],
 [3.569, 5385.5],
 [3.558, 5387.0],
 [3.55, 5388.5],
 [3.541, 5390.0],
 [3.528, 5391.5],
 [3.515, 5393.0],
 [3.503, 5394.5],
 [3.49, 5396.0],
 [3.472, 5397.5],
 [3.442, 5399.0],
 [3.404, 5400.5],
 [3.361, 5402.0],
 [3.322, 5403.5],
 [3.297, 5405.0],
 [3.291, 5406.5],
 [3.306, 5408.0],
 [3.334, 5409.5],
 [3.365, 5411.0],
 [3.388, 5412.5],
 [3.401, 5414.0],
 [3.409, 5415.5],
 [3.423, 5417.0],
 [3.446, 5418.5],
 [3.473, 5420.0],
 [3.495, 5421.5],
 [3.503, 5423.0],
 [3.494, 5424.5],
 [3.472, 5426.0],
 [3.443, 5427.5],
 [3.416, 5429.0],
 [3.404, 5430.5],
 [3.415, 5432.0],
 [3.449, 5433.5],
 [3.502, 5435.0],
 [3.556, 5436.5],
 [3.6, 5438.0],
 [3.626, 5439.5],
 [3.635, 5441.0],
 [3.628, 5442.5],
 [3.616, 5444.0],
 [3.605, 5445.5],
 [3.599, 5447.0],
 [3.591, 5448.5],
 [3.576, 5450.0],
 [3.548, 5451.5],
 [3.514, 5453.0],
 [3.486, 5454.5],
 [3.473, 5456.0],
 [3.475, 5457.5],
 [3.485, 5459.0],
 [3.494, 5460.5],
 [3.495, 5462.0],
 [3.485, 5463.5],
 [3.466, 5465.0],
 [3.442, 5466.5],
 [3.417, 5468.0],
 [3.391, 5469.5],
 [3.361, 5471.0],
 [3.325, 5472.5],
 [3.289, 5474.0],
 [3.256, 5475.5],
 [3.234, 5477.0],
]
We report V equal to -1.46 Ang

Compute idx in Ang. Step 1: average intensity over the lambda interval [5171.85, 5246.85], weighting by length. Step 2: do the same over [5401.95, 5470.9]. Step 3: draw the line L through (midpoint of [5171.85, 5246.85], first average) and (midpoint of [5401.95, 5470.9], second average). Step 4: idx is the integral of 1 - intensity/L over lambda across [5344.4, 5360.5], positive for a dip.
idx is -1.18 Ang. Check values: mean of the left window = 3.1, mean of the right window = 3.47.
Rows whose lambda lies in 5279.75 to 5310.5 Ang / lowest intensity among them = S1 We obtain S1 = 3.33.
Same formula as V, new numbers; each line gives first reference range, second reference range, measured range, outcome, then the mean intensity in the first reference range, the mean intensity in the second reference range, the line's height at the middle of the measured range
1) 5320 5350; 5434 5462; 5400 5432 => 1.04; 3.42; 3.55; 3.52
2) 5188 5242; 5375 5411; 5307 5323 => -0.76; 3.17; 3.48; 3.35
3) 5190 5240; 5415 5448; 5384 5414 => 0.20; 3.17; 3.51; 3.46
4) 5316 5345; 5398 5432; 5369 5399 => -1.18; 3.42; 3.4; 3.41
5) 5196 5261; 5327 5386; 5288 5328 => -0.76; 3.27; 3.53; 3.43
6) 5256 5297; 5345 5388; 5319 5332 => 0.25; 3.33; 3.57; 3.46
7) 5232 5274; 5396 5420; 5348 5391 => -2.74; 3.31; 3.38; 3.37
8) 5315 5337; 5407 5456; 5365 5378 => -0.34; 3.41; 3.49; 3.45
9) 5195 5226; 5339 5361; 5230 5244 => -0.37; 3.18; 3.55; 3.25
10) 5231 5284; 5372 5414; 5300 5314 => -0.71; 3.3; 3.48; 3.37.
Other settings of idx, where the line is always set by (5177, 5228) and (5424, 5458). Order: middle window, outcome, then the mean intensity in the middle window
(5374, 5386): -0.66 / 3.59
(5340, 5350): -0.38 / 3.46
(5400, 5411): 0.40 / 3.33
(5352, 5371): -1.33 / 3.6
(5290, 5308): -1.51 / 3.51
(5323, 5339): -0.46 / 3.4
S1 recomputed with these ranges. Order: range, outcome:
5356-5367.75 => 3.526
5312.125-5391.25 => 3.375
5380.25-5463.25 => 3.291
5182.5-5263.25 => 2.739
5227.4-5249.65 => 3.148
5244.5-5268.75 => 3.089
